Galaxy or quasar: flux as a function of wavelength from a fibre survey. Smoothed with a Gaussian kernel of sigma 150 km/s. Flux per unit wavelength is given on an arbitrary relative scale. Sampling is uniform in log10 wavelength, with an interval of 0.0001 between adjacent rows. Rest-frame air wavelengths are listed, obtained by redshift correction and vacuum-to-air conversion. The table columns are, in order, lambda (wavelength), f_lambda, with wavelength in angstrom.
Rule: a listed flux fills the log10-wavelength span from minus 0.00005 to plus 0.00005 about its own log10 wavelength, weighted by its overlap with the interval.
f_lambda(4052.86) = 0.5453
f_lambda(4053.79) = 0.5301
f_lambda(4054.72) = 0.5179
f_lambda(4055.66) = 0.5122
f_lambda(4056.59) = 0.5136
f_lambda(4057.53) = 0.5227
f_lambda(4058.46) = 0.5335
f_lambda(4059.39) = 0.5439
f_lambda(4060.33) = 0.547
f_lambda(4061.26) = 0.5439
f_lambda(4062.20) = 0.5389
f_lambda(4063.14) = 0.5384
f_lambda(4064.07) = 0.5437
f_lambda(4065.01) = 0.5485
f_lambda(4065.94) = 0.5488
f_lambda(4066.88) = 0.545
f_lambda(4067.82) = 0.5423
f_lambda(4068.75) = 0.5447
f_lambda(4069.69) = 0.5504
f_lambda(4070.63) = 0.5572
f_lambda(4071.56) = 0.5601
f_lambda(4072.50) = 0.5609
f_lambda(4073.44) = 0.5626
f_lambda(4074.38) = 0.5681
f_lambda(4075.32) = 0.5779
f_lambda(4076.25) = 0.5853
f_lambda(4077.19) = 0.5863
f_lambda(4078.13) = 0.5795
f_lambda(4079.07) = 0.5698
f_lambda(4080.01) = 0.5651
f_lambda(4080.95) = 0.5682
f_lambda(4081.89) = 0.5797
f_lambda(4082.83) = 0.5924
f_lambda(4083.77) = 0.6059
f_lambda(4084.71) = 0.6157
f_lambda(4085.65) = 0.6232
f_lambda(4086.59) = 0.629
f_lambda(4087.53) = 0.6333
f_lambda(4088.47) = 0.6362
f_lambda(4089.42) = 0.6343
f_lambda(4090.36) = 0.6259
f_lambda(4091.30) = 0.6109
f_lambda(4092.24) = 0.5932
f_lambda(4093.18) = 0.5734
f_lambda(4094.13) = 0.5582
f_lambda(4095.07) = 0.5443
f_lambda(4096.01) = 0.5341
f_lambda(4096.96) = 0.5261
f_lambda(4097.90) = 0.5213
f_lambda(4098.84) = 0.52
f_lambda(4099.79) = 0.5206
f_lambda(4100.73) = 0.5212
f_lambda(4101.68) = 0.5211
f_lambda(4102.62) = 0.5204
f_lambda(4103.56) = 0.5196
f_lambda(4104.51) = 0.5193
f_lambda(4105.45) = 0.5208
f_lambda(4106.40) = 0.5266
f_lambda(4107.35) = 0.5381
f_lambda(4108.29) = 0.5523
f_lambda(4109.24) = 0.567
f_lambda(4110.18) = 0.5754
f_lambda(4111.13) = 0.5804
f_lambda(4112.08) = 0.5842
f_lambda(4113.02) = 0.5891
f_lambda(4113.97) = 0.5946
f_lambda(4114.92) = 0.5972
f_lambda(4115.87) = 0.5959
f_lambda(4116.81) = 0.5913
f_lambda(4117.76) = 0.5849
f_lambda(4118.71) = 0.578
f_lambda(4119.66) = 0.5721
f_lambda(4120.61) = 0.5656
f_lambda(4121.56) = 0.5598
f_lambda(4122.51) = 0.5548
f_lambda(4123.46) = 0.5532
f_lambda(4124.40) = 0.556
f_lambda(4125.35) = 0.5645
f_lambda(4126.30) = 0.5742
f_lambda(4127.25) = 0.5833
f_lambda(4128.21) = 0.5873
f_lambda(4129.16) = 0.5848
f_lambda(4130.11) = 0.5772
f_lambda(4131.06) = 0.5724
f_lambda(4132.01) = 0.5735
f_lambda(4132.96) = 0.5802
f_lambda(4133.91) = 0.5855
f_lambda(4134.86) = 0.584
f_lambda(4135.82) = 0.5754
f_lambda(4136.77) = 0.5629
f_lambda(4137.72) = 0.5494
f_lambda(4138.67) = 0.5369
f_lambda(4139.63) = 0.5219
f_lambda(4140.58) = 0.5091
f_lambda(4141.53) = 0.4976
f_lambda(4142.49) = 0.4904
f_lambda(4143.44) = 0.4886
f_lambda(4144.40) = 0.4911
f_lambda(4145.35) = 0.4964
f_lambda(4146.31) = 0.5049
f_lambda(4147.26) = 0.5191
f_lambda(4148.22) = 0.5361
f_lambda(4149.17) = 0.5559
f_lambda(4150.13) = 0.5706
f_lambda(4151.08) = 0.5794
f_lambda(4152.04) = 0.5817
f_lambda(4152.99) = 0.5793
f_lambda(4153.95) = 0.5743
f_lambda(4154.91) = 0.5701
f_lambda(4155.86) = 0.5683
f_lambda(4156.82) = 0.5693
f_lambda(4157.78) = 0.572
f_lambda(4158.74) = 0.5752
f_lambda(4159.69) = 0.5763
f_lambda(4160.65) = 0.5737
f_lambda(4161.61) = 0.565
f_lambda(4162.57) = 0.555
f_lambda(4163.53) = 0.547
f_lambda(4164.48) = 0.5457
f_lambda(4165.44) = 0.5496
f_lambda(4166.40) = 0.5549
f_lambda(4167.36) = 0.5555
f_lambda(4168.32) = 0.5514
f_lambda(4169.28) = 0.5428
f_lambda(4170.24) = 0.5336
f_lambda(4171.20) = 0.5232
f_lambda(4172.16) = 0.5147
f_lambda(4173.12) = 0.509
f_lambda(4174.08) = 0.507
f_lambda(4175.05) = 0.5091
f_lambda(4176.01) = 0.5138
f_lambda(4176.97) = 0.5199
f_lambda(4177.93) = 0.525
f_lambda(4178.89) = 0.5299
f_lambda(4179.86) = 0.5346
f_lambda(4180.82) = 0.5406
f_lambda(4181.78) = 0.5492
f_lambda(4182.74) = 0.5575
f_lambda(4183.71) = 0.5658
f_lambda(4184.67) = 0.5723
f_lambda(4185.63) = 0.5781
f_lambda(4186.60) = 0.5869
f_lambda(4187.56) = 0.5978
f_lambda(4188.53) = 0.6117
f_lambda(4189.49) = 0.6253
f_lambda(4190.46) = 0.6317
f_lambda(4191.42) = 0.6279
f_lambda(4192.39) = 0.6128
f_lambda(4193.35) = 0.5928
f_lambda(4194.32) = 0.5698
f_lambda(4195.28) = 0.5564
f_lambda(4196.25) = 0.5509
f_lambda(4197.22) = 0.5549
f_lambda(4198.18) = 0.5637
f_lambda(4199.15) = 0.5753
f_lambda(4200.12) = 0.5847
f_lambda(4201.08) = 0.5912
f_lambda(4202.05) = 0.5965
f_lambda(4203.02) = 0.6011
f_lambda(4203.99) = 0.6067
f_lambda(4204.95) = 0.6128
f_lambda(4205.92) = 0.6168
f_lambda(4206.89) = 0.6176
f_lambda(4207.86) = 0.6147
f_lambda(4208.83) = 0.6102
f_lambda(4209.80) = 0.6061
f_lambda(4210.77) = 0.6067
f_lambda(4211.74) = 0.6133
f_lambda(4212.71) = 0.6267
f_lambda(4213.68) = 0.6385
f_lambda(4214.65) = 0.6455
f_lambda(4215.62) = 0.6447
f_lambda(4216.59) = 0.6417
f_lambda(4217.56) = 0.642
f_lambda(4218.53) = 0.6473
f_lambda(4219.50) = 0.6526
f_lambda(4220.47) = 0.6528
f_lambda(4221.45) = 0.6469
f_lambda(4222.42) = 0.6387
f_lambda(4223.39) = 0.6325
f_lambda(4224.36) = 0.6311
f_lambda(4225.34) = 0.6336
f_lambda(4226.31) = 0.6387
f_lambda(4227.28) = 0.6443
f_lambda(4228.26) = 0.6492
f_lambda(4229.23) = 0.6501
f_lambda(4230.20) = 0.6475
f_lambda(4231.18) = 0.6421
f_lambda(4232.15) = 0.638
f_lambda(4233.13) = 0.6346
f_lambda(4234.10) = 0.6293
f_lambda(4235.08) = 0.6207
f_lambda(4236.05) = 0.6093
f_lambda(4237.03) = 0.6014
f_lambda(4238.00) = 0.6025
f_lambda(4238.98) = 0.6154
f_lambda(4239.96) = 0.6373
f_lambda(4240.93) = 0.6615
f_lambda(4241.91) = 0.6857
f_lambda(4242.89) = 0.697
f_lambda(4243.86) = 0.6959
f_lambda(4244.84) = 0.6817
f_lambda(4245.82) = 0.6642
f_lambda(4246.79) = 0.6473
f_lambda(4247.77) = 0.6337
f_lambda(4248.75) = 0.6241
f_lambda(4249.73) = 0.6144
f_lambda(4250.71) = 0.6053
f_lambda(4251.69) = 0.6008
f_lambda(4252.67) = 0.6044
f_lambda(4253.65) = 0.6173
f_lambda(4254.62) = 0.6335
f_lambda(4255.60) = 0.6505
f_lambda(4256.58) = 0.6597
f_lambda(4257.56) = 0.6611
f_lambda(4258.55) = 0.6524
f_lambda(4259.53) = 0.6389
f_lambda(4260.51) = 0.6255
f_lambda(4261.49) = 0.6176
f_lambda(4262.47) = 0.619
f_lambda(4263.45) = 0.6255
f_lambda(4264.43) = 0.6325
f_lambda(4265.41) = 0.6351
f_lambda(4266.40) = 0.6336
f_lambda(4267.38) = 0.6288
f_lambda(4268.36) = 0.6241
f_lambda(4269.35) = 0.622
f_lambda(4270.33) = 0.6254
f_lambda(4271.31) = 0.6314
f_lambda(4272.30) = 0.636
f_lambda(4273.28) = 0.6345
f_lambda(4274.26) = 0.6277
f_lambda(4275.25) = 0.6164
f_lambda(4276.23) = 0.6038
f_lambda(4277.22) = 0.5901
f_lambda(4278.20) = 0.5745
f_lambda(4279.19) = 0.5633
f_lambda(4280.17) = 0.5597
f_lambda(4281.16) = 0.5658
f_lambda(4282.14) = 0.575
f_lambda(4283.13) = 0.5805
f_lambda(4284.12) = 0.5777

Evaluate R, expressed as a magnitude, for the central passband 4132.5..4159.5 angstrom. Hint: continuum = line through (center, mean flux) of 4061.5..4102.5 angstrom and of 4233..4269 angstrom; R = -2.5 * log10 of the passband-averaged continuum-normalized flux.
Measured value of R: 0.088 mag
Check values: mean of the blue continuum 0.568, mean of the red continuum 0.636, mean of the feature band 0.548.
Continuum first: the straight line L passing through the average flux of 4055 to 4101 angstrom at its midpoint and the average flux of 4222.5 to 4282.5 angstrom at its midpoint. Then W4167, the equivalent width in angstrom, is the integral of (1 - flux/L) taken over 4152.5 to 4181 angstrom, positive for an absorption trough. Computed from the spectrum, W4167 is 2.4 angstrom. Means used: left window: 0.564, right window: 0.629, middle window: 0.546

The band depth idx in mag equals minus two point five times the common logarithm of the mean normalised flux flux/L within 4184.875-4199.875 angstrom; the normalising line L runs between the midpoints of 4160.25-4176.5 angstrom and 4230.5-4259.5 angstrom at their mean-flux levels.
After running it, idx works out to -0.036 mag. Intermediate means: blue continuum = 0.538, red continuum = 0.639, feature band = 0.588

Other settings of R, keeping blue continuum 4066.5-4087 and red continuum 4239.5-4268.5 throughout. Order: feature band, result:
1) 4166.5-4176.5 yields 0.16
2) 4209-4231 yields -0.02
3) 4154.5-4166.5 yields 0.08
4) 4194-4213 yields 0.05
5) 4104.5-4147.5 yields 0.07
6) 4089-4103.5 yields 0.06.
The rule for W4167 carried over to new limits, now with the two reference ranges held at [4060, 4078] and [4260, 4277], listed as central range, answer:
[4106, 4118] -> -0.1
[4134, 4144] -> 0.8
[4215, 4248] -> -1.7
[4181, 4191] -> 0.2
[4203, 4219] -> -0.5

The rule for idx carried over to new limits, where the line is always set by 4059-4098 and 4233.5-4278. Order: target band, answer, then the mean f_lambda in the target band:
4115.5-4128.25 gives 0.03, 0.572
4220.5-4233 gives -0.03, 0.641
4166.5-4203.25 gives 0.09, 0.562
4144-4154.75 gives 0.10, 0.546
